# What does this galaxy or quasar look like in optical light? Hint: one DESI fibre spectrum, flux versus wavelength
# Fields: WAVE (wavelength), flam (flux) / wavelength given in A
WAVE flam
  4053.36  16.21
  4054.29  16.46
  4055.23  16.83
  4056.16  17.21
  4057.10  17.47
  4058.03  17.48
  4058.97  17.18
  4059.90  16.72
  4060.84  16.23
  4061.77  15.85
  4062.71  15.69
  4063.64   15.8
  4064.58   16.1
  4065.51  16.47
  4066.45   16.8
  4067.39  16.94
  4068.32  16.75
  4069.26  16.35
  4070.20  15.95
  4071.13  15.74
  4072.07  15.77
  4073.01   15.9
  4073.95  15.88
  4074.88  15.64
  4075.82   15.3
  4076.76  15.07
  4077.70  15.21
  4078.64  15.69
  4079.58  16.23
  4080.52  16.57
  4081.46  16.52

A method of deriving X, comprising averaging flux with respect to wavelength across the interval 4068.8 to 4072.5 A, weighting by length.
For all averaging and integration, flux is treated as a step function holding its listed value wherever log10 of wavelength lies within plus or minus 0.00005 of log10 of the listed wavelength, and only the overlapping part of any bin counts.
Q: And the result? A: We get 16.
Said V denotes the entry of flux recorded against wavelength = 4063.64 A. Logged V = 15.8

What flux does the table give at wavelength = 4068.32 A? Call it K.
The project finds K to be 16.75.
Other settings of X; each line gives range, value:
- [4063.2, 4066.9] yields 16.3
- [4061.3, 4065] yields 15.9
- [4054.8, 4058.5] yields 17.2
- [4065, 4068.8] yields 16.7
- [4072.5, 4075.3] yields 15.8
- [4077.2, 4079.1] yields 15.4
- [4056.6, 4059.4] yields 17.3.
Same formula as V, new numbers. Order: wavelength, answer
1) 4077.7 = 15.21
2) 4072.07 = 15.77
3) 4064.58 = 16.1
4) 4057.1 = 17.47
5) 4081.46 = 16.52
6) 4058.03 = 17.48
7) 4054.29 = 16.46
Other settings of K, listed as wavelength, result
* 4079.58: 16.23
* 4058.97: 17.18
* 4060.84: 16.23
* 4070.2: 15.95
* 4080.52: 16.57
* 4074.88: 15.64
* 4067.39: 16.94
